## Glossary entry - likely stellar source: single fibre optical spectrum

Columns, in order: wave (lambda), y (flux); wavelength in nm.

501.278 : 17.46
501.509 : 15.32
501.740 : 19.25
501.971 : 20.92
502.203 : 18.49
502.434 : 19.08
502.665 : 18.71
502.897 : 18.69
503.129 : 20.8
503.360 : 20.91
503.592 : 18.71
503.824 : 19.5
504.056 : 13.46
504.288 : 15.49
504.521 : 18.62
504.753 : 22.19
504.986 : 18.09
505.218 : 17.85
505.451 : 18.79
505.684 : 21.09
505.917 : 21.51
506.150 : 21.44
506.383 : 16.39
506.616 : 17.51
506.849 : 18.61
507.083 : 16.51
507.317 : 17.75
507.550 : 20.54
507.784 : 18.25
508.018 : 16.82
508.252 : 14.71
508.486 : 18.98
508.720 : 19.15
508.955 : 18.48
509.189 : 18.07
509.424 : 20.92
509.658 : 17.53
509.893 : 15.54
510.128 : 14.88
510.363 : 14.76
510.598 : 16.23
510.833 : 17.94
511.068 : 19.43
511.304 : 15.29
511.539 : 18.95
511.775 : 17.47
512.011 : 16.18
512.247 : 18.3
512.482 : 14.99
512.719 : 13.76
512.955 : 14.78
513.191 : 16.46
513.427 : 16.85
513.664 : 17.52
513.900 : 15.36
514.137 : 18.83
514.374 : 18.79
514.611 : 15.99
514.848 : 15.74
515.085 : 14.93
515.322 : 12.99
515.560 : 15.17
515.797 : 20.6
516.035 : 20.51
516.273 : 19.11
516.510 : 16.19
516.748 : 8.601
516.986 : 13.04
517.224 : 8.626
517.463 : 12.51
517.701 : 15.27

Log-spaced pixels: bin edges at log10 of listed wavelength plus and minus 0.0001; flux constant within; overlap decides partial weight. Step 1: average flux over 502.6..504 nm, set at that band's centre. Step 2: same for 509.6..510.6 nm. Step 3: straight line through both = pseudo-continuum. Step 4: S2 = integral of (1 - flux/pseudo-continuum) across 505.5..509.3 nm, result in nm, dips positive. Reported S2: -0.31 nm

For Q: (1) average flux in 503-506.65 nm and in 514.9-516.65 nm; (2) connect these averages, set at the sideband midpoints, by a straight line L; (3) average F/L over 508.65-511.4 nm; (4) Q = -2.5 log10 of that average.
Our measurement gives 0.04 mag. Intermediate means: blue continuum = 18.9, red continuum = 16.9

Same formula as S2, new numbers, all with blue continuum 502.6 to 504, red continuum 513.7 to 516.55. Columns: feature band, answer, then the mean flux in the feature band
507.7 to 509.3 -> 0.048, 17.8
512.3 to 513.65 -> 0.138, 15.7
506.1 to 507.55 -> 0.044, 18.1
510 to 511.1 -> 0.092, 16.4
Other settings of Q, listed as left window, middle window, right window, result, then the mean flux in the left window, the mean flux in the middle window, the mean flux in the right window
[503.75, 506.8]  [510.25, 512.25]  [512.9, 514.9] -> 0.01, 18.6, 17.1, 16.8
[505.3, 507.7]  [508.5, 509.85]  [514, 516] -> -0.02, 19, 18.7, 16.8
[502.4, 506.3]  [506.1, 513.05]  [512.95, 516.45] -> 0.04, 19.1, 17.3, 17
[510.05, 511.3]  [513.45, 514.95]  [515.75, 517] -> -0.04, 16.6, 17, 16.4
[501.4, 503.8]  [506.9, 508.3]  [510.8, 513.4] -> 0.01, 19.1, 17.6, 16.7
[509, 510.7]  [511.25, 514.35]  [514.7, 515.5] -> -0.07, 16.9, 16.6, 14.6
